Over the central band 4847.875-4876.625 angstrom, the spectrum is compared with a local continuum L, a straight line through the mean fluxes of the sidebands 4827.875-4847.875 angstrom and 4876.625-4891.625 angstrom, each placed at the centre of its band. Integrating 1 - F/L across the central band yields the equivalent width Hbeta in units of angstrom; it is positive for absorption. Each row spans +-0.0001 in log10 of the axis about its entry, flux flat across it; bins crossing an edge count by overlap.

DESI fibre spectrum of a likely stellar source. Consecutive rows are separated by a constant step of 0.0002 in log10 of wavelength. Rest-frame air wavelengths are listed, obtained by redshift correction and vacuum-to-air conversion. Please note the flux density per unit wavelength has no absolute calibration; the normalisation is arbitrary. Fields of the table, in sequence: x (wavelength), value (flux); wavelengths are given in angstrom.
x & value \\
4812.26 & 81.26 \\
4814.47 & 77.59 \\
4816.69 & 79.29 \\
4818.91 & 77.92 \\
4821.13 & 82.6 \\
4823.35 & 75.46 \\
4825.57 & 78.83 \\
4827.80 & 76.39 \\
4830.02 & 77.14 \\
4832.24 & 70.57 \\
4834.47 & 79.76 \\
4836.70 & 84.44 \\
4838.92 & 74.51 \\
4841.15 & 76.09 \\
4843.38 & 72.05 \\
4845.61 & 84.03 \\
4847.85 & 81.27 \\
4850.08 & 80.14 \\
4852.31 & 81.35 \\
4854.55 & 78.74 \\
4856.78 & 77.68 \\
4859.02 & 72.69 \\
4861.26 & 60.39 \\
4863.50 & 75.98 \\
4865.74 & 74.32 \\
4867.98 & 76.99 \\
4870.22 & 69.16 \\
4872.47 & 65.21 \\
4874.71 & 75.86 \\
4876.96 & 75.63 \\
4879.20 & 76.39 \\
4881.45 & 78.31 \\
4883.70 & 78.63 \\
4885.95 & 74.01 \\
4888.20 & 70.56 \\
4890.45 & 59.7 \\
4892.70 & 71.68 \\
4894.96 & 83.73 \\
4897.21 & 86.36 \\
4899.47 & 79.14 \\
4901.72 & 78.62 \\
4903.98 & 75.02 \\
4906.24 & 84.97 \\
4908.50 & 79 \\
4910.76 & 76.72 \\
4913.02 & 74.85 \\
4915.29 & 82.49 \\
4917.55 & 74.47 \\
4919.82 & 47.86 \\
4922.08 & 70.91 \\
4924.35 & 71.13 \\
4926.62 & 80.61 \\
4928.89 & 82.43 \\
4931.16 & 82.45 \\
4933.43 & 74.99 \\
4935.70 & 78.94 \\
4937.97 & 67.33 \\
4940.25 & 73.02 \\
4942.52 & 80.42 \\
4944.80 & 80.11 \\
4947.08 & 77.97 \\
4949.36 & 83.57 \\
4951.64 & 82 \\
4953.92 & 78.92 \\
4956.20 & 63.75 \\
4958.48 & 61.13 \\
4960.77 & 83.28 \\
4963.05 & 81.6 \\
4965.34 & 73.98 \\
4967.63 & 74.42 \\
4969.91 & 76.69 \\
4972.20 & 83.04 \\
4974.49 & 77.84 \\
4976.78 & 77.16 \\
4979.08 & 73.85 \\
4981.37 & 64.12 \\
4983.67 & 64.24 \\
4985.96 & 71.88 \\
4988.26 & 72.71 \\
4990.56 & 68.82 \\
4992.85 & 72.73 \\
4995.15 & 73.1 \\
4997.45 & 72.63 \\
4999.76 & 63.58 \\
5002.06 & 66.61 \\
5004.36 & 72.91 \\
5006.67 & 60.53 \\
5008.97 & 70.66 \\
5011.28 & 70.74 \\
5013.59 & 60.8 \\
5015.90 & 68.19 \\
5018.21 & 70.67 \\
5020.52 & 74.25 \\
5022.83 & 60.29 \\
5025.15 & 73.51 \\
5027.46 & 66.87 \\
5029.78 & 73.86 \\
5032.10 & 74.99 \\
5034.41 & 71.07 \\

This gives 0.3 angstrom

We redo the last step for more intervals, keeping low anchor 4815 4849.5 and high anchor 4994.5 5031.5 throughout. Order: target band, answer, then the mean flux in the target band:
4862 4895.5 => 0.98 angstrom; 73.4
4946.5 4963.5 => -1.08 angstrom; 76.3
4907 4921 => 0.18 angstrom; 72.9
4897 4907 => -0.77 angstrom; 80.2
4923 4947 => -1.45 angstrom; 77.1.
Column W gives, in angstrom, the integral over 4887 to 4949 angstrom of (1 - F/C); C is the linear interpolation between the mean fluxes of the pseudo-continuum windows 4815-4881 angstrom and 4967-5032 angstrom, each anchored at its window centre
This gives -1.9 angstrom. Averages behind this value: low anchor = 76.3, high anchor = 70.6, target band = 75.9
